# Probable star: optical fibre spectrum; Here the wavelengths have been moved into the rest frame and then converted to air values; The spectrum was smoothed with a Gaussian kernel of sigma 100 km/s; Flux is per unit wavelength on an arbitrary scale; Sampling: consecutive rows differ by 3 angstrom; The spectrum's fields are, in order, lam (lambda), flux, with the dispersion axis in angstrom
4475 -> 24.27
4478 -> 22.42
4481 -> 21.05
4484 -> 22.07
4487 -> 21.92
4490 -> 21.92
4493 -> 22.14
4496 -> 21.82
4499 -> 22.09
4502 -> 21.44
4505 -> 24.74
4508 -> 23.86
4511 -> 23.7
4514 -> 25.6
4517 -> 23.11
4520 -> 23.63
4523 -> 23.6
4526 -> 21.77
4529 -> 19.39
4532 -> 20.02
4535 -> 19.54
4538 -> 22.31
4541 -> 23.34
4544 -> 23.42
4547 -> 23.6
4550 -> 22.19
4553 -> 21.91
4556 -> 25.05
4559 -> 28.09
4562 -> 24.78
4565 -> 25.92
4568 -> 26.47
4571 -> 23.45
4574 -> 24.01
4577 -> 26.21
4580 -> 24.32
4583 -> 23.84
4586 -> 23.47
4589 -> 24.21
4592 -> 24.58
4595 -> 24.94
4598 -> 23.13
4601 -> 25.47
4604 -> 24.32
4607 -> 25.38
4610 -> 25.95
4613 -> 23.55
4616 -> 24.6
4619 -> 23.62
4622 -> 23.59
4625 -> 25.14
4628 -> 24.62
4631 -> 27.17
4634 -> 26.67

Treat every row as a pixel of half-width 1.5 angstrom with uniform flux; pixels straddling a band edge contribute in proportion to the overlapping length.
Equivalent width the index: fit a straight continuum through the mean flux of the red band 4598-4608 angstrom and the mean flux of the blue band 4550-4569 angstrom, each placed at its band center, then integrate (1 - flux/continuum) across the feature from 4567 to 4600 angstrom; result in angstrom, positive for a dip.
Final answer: 0.7 angstrom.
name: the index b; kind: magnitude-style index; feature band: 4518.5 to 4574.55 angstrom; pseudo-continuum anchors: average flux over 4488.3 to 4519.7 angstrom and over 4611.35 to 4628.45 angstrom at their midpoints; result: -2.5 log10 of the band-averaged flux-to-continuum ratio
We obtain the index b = 0.01 mag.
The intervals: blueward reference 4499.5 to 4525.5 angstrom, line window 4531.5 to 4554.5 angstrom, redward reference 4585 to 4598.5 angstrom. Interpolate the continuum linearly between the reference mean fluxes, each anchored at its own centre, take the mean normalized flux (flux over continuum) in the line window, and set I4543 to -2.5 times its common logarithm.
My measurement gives 0.08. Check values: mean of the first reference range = 23.6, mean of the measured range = 22.1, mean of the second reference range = 24.2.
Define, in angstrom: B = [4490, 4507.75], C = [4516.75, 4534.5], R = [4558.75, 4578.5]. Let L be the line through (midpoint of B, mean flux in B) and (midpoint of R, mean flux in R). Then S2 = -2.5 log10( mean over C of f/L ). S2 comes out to 0.091 mag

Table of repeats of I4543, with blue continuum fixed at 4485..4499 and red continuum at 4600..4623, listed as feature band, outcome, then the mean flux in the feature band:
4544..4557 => 0.004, 23.1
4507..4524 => -0.068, 23.9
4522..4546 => 0.059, 21.7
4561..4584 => -0.053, 24.9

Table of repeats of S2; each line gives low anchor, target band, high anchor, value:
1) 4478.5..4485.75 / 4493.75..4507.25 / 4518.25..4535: -0.05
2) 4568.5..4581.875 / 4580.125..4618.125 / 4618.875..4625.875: 0.00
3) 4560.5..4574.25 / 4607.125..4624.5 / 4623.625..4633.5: 0.05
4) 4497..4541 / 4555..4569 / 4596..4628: -0.12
